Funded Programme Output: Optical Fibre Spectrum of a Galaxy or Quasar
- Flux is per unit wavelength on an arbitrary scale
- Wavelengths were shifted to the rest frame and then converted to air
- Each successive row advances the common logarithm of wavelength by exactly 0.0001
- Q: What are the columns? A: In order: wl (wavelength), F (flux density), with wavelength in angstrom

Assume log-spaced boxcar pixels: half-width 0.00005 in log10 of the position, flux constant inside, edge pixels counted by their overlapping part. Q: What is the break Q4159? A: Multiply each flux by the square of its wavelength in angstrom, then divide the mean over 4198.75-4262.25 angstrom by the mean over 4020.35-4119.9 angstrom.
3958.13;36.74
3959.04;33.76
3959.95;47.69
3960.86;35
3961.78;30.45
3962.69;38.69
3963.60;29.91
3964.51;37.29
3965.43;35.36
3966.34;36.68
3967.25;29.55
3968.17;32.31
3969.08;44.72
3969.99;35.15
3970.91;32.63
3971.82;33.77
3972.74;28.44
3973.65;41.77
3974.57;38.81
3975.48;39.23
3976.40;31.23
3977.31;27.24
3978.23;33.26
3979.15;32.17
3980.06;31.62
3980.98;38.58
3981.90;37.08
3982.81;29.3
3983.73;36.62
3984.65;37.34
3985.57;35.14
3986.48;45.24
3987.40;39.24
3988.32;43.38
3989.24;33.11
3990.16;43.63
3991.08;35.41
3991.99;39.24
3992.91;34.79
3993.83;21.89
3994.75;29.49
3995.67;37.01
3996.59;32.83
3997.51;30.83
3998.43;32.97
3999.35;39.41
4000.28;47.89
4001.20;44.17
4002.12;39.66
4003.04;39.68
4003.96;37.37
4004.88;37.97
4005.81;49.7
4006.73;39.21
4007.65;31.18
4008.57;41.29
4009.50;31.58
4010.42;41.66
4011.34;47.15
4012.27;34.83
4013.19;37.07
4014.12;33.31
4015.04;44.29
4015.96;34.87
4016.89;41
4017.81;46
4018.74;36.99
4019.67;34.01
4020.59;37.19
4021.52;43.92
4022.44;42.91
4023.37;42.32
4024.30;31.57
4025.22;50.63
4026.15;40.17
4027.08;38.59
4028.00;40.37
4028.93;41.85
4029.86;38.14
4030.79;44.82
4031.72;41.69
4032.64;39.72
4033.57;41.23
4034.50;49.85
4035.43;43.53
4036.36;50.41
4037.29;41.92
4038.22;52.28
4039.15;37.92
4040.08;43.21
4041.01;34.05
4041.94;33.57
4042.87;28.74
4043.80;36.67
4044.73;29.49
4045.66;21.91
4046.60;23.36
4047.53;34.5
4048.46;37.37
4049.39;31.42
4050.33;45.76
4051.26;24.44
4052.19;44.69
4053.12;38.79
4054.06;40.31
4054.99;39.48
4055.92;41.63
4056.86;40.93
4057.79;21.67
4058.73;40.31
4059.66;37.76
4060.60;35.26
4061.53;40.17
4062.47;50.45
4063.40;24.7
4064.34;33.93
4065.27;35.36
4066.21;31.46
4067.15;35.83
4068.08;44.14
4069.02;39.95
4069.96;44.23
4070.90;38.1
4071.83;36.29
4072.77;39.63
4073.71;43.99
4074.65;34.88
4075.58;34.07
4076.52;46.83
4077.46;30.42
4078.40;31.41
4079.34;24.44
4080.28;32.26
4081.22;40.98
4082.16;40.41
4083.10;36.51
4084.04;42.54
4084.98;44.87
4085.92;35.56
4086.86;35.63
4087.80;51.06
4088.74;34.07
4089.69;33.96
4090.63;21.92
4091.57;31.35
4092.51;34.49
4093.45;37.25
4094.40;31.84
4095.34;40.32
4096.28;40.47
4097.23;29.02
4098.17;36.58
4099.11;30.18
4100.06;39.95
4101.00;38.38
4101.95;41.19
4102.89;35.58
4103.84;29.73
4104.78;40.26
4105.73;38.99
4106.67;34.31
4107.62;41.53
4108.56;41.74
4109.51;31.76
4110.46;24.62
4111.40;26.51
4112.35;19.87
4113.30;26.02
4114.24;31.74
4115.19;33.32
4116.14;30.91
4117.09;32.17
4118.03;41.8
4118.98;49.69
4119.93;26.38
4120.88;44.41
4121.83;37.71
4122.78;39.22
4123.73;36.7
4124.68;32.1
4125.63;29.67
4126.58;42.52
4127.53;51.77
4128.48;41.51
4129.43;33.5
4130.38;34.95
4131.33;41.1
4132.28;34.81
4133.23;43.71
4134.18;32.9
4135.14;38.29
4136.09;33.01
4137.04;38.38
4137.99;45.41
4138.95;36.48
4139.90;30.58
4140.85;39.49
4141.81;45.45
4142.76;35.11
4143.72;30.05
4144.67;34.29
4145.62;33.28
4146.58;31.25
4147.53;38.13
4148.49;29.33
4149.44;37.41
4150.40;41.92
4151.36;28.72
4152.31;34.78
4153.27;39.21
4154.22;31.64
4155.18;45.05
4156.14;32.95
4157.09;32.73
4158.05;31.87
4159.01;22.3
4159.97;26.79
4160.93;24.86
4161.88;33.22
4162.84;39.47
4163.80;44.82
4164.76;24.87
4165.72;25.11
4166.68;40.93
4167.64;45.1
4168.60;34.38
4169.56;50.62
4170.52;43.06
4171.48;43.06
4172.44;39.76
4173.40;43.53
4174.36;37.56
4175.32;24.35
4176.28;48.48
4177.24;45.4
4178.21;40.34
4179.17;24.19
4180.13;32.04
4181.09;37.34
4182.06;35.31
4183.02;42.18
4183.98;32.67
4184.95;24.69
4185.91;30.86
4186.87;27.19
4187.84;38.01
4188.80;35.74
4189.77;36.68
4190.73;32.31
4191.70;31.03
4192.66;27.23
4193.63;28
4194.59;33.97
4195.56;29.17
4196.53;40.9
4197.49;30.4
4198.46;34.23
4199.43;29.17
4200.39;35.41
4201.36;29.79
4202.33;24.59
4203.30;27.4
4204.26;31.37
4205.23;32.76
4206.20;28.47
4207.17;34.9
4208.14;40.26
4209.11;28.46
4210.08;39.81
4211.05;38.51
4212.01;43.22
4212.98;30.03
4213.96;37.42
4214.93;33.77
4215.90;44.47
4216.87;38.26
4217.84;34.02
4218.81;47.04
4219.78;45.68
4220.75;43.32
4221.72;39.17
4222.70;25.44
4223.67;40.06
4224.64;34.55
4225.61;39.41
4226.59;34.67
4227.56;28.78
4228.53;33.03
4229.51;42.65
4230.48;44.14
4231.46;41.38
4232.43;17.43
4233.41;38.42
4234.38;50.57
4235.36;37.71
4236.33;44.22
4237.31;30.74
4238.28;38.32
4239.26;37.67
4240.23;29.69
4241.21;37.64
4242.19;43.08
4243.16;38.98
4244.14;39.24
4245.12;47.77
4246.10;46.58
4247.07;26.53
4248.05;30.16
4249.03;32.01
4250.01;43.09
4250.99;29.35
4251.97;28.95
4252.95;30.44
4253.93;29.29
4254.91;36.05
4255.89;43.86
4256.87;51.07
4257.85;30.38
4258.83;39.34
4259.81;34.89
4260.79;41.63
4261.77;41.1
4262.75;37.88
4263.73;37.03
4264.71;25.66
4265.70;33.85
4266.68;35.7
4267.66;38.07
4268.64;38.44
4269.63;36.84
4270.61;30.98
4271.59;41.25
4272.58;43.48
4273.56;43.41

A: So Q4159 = 1.06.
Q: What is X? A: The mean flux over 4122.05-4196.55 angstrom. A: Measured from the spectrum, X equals 35.7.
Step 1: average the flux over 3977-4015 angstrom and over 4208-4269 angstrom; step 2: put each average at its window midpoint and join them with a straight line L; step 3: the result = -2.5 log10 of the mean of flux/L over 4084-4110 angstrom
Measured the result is 0.016 mag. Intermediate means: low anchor 37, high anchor 37.1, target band 36.5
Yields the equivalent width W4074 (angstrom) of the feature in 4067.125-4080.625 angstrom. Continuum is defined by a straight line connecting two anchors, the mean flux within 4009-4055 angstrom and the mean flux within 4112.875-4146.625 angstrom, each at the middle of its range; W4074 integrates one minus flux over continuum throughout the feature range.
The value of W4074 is 0.3 angstrom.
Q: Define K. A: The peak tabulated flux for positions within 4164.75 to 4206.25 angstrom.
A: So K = 50.62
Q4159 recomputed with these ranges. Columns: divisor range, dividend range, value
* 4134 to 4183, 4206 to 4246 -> 1.08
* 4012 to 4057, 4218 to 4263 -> 1.06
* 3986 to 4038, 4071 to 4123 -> 0.94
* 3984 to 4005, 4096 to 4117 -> 0.95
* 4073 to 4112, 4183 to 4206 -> 0.93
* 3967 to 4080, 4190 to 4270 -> 1.06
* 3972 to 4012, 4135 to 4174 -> 1.06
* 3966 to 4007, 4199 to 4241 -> 1.11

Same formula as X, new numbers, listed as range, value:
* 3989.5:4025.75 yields 38.4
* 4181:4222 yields 34.5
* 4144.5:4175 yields 35.6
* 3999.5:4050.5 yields 39.3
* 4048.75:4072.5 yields 37.5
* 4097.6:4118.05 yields 33.8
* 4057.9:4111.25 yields 36.5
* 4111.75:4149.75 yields 36.1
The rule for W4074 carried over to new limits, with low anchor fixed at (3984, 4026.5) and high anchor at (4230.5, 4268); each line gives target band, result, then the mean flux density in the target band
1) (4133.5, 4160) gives 1.7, 35.1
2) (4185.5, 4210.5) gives 3.3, 32.2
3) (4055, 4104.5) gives 1.7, 36.7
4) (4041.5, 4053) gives 1.6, 32.9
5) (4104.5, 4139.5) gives 1.4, 36.2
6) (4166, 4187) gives -0.1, 37.5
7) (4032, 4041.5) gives -1.3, 43.4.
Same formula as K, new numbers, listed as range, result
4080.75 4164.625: 51.77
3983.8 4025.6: 50.63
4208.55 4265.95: 51.07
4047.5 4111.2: 51.06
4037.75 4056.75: 52.28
